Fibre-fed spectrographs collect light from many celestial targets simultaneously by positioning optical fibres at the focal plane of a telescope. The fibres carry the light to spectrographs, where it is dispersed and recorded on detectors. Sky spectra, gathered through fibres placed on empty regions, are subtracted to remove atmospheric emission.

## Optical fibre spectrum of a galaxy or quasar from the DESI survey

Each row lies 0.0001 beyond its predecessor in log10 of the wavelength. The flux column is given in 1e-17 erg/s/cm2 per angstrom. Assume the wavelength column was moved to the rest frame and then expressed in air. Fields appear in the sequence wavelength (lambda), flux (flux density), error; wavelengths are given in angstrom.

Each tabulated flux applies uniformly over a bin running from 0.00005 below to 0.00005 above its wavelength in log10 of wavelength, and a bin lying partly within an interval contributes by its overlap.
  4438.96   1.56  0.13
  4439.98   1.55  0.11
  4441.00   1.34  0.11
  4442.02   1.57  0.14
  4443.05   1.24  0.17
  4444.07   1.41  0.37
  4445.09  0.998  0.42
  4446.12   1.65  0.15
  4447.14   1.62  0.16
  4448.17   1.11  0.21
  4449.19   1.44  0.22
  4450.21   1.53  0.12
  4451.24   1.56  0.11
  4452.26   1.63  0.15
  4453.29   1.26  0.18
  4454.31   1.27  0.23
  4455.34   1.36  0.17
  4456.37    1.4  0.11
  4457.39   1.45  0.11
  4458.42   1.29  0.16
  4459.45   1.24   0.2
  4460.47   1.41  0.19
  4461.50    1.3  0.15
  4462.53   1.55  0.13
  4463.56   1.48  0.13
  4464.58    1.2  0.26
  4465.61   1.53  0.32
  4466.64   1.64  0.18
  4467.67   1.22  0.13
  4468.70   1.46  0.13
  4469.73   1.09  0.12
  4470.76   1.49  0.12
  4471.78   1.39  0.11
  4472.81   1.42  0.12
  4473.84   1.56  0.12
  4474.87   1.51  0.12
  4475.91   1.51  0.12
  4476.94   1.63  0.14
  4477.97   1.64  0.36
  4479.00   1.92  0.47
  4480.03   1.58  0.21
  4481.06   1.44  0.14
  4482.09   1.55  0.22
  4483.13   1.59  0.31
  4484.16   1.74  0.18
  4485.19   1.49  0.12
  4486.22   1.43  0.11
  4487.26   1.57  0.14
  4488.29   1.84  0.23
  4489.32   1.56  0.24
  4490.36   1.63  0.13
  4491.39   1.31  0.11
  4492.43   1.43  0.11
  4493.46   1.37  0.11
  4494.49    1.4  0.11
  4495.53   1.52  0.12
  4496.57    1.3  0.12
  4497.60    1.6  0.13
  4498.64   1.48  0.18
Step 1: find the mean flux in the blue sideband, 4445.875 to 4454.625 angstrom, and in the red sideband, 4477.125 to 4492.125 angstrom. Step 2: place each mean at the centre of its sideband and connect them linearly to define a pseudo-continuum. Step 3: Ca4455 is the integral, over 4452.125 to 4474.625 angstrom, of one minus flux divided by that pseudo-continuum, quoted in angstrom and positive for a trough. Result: 1.7 angstrom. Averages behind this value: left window 1.45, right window 1.59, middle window 1.39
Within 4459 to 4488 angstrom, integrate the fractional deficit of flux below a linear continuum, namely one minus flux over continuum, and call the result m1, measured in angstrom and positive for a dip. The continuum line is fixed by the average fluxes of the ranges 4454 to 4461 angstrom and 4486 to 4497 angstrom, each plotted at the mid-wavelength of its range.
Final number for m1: -1.5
